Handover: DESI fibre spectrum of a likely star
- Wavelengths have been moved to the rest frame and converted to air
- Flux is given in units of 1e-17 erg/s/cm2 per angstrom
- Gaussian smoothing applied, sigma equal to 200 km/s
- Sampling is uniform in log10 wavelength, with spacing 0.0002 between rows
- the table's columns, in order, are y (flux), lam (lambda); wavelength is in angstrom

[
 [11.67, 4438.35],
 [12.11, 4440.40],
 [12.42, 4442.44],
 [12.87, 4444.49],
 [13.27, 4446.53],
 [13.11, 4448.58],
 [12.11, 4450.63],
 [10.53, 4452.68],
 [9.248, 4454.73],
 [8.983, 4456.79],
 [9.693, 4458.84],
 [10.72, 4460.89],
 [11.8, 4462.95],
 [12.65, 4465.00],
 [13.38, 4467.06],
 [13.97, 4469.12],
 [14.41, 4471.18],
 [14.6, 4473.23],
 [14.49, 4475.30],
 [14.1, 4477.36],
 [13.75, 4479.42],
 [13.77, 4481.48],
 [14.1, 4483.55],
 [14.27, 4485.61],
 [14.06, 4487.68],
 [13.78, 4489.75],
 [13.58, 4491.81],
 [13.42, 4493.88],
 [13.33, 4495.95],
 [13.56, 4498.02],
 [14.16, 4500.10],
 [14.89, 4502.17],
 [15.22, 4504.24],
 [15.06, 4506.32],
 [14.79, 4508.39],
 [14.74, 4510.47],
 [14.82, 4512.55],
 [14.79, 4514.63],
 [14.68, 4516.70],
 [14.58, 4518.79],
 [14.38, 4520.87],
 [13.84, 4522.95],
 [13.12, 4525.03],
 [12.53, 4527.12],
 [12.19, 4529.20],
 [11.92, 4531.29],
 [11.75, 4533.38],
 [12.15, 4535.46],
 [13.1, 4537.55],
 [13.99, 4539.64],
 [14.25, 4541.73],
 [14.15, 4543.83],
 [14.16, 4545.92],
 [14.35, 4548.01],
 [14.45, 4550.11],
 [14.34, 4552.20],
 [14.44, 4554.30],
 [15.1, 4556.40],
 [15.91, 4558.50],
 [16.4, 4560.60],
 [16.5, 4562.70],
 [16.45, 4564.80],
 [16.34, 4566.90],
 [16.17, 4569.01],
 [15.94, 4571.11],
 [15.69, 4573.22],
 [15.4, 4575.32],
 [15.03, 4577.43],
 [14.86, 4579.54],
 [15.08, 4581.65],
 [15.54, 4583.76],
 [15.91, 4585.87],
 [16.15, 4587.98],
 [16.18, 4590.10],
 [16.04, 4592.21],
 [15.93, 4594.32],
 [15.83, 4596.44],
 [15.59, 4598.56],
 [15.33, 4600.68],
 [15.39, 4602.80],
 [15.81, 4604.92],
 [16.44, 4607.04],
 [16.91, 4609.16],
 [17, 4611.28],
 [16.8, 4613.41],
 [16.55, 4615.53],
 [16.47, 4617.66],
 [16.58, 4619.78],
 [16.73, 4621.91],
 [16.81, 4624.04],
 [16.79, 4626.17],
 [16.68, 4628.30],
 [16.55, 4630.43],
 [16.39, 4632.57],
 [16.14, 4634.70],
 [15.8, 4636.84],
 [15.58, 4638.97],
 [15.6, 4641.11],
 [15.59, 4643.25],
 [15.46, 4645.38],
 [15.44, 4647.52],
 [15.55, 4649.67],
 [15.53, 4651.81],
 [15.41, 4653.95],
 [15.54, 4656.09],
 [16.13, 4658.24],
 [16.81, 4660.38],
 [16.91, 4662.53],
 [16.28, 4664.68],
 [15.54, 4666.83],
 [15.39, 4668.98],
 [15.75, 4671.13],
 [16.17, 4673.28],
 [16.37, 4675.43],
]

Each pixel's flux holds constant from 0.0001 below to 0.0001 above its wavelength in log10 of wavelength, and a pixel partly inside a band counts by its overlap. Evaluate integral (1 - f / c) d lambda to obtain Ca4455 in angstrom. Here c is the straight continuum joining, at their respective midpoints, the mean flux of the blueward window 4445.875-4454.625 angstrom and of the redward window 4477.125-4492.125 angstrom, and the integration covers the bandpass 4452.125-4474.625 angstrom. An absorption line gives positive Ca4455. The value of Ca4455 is 1.5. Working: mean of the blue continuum 11.9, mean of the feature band 11.9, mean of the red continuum 13.9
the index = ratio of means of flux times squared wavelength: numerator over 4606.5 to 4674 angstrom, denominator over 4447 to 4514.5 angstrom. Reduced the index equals 1.30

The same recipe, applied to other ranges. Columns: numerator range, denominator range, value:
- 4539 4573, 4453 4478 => 1.29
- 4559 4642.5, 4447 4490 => 1.34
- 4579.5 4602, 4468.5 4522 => 1.15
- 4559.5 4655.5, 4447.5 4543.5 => 1.26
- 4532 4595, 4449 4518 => 1.16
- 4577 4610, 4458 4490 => 1.24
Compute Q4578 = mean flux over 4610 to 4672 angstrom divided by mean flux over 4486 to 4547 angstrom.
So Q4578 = 1.17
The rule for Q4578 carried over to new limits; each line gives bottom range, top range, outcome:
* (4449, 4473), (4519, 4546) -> 1.13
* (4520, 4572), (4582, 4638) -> 1.13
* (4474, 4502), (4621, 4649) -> 1.16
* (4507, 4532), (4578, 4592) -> 1.12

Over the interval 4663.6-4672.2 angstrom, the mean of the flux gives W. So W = 15.7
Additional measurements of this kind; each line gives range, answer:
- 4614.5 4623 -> 16.6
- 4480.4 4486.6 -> 14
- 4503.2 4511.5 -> 15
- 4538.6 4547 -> 14.1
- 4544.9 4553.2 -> 14.3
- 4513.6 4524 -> 14.5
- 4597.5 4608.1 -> 15.7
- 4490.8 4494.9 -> 13.5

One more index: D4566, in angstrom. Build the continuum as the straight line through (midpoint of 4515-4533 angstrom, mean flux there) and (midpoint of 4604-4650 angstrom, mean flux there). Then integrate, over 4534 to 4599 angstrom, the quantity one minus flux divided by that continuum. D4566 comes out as -2.7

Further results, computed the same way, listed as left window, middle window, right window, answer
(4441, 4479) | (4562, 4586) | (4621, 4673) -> -1.9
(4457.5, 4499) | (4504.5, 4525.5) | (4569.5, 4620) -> -0.6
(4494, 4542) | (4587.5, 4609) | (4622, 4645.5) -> -0.6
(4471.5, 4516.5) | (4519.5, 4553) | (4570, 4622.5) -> 3.5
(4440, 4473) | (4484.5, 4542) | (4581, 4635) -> -1.0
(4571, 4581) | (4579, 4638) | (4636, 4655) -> -2.8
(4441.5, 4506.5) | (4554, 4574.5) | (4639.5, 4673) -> -2.2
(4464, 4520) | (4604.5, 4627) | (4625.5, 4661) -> -1.5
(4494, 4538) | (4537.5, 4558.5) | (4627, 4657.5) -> -0.1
